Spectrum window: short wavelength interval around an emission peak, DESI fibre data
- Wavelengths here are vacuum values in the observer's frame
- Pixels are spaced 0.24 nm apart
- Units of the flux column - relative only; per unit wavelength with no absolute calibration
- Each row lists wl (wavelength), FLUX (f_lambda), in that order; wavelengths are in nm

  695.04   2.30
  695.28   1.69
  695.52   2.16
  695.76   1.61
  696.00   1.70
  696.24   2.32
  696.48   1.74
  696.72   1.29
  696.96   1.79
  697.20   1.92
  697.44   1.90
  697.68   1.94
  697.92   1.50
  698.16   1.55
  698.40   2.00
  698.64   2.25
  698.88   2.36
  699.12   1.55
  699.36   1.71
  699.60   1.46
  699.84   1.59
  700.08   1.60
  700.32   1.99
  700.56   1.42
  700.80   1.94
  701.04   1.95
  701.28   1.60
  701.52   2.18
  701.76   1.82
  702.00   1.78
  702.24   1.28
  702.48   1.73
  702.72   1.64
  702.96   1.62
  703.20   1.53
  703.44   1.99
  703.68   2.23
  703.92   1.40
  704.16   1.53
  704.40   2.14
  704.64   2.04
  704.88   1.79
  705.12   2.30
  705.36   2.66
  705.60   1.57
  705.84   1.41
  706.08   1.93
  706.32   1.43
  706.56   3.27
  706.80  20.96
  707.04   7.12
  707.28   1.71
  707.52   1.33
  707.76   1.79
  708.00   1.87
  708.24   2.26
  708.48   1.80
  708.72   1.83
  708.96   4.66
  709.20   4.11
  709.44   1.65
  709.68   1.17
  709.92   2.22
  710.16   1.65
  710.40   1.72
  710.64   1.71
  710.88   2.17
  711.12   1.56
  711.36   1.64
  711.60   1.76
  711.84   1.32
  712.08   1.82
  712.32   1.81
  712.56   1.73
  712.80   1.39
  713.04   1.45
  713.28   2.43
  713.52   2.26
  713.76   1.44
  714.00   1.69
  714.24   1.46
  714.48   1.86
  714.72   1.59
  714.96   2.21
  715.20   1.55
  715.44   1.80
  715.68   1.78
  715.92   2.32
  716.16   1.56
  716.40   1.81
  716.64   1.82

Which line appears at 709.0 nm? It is [N II] 6583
